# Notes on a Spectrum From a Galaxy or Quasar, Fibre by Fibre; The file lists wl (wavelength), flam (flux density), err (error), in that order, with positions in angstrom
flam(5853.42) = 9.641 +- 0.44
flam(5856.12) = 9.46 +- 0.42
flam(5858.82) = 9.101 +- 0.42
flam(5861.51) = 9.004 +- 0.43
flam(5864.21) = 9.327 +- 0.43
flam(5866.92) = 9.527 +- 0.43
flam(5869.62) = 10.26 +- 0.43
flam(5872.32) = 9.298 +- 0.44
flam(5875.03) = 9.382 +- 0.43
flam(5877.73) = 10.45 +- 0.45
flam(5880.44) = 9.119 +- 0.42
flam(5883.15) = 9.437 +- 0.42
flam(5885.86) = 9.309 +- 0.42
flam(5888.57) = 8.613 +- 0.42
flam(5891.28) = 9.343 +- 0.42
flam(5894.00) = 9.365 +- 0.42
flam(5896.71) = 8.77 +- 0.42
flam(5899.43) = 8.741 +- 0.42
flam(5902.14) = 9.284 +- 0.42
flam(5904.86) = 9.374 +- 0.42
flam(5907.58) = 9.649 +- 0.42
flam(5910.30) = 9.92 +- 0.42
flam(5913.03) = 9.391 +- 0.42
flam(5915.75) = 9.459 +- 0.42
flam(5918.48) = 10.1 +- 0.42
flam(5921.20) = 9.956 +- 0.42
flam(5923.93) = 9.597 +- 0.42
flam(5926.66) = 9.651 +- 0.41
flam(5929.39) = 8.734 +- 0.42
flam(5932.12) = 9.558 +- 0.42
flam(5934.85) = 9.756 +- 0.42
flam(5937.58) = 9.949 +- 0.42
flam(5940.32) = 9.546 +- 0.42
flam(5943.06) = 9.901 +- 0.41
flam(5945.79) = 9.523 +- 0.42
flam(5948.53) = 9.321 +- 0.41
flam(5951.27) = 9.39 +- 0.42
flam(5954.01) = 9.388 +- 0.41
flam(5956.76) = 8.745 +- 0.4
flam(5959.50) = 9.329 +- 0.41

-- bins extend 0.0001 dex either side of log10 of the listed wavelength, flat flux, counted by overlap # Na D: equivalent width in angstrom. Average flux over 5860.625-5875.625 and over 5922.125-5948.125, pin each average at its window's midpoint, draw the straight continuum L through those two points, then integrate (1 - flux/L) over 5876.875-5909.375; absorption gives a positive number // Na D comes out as 0.8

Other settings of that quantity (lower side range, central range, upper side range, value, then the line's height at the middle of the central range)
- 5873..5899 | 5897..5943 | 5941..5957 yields -0.84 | 9.36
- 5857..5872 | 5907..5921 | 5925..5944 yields -0.28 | 9.54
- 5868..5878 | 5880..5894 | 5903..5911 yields 0.75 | 9.71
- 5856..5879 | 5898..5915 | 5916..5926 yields 0.61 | 9.74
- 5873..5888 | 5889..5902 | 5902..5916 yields 0.63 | 9.51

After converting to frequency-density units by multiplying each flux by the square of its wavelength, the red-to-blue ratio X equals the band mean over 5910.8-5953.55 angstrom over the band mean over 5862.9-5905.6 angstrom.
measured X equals 1.04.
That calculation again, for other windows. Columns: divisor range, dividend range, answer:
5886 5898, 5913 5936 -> 1.07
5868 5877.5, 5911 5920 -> 1.01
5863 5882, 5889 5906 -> 0.96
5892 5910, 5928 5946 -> 1.05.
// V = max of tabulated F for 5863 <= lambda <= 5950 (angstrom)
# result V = 10.45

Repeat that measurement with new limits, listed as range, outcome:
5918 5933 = 10.1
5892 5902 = 9.365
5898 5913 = 9.92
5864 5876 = 10.26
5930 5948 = 9.949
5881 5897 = 9.437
